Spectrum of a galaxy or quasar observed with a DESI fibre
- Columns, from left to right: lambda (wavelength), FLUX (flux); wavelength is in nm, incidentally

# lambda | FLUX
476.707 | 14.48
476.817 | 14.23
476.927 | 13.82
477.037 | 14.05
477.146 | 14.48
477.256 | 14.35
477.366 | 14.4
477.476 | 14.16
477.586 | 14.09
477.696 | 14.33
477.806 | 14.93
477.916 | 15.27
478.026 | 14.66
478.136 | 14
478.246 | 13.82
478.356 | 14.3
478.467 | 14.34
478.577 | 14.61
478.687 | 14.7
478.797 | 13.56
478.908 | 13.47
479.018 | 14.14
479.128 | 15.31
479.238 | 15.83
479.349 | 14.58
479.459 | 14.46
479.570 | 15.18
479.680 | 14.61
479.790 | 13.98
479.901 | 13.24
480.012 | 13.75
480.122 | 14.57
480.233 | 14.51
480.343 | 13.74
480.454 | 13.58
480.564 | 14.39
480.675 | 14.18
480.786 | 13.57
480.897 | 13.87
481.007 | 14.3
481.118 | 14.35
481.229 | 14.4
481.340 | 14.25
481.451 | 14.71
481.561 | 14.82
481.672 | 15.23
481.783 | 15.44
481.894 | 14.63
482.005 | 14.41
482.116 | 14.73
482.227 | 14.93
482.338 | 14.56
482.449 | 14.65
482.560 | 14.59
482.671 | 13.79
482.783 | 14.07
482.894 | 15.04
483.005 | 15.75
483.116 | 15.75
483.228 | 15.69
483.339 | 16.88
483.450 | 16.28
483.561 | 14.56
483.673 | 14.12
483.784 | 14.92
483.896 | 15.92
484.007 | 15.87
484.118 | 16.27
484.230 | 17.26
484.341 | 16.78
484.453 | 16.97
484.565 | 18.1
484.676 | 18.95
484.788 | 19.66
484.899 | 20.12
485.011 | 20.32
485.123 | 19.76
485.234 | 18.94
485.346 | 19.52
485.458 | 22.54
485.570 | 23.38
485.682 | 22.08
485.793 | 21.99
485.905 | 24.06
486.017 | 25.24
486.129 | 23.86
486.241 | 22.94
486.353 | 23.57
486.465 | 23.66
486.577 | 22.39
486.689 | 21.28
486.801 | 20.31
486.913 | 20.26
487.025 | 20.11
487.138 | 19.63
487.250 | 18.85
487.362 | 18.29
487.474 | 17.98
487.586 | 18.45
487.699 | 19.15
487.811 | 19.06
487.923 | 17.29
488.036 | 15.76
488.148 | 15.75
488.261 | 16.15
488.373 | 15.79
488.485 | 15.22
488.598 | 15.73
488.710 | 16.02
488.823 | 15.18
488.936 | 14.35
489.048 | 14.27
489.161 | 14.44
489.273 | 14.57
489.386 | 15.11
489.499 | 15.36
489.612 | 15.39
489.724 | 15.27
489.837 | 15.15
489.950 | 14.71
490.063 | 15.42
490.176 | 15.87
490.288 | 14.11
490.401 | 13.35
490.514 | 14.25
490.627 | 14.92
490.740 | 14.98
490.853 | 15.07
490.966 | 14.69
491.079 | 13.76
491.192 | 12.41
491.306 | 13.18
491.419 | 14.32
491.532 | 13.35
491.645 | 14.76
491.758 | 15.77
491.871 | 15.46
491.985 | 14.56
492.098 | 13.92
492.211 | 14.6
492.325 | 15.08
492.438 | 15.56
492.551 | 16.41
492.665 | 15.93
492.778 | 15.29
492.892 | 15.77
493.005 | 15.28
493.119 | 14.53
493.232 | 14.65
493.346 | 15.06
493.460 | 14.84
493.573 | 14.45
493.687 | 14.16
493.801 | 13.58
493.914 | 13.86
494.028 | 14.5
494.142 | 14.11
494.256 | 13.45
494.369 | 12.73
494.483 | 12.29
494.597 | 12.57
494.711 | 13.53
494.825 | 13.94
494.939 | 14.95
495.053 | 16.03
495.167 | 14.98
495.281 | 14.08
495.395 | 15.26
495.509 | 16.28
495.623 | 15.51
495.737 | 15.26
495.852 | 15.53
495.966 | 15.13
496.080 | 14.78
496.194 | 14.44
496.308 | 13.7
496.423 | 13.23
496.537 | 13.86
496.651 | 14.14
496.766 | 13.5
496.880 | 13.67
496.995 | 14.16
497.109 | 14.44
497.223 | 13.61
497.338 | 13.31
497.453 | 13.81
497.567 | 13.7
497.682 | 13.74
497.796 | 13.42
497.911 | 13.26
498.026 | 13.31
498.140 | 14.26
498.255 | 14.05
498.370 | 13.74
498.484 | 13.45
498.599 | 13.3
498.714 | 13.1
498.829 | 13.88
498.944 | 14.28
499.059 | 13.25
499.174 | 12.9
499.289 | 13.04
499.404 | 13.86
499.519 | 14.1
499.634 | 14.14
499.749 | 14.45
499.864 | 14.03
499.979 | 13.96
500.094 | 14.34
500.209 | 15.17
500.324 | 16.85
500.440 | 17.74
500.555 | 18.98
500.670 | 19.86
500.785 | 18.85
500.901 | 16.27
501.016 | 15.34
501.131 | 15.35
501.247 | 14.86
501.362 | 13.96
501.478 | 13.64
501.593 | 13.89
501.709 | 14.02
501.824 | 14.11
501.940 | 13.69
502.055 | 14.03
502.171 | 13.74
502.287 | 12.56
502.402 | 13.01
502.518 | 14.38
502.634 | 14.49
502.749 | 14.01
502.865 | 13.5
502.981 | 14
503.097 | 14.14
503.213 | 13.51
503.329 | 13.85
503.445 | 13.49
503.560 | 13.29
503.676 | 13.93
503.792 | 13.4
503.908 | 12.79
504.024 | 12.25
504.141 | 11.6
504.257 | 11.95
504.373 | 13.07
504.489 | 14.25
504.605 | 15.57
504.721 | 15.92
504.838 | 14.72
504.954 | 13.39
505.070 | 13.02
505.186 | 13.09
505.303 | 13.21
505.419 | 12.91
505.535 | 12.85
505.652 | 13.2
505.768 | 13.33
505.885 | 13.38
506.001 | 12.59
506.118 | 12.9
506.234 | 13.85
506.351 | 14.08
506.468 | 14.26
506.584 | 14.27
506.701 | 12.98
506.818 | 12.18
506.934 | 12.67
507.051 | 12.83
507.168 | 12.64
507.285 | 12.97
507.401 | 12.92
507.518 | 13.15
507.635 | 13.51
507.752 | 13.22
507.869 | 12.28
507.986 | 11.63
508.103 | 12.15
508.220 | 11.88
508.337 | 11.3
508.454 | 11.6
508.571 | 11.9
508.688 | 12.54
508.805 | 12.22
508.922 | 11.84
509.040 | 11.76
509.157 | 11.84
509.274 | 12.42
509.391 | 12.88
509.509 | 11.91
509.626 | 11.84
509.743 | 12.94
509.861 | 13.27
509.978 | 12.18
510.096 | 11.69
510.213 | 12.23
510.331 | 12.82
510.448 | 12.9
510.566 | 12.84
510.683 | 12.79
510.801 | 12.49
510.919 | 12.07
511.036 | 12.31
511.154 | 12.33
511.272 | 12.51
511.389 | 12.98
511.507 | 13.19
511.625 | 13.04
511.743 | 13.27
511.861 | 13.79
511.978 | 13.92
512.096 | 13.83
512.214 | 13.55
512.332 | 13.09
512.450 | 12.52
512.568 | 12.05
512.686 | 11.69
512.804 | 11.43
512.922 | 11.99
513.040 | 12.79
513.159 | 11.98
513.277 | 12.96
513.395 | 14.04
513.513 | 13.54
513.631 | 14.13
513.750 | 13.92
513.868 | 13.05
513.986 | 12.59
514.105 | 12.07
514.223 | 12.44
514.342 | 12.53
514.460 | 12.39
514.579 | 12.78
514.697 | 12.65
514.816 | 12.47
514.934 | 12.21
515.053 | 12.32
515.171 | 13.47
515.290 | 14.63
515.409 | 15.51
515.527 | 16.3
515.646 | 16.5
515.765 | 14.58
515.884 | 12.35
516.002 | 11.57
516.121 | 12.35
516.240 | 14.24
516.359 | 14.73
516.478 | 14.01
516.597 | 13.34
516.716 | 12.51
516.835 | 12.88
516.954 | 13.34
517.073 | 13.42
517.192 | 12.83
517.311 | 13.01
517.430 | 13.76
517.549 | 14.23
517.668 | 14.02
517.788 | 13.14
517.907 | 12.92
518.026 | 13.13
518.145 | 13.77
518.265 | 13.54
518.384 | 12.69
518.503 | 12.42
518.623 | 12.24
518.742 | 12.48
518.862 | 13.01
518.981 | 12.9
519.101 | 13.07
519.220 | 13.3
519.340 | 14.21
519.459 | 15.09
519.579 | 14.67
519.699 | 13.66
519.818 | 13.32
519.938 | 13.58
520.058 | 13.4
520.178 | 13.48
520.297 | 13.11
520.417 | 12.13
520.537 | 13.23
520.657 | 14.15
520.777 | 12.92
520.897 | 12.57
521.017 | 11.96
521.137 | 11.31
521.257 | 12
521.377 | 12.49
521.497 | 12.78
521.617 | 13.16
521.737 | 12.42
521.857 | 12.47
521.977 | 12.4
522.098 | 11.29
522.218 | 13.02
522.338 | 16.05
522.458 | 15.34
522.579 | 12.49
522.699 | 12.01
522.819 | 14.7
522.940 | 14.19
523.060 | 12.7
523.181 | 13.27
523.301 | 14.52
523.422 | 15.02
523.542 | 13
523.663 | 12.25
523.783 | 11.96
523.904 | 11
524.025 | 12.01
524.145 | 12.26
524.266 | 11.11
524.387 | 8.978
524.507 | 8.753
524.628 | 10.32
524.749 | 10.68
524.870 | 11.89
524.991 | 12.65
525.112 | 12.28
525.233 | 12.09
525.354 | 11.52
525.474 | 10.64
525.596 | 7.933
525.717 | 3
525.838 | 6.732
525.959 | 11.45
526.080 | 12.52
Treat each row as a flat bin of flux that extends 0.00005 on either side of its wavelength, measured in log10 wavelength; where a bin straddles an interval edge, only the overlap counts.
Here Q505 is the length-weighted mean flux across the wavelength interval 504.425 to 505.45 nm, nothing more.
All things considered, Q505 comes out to 14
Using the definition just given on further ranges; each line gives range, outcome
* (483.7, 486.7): 20.2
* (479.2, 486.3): 16.5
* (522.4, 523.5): 13.8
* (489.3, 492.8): 14.8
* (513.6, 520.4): 13.4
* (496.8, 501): 14.5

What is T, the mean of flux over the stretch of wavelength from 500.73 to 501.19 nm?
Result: 16.4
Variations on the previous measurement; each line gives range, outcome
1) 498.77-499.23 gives 13.6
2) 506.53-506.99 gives 13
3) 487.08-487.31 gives 19.2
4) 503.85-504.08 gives 12.5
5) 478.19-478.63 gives 14.3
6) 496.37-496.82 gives 13.7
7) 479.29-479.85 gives 14.5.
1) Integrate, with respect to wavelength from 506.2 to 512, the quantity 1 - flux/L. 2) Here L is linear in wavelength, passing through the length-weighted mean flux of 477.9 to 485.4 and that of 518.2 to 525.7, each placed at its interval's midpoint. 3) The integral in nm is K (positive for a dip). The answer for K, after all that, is 0.340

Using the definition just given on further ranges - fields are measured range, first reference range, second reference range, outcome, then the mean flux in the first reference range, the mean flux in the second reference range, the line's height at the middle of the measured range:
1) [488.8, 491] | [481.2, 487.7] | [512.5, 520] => 0.31 nm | 18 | 13.2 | 17.2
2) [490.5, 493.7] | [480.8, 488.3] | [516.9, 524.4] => 0.39 nm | 17.7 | 13.1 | 16.8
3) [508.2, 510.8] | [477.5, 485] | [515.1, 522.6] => 0.28 nm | 15.1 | 13.3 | 13.8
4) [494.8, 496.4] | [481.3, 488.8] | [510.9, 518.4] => 0.12 nm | 17.8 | 13.2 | 16.2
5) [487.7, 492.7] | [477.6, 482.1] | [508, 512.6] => -0.48 nm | 14.4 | 12.5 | 13.8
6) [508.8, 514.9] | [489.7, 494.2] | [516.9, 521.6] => 0.40 nm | 14.7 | 13.2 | 13.6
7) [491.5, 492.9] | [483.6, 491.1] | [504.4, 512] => 0.13 nm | 17.8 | 12.9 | 16.6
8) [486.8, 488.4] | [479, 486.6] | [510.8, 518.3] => -0.19 nm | 16.7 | 13.2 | 16.2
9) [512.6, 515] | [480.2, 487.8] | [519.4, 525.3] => 0.19 nm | 17.5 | 12.7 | 13.8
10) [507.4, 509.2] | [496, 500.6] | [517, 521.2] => 0.19 nm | 14.1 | 13.2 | 13.7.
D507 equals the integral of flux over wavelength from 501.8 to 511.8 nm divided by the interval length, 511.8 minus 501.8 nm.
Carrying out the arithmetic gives 13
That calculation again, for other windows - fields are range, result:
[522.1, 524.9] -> 12.5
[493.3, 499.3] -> 14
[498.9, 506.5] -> 14.1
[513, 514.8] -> 12.9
